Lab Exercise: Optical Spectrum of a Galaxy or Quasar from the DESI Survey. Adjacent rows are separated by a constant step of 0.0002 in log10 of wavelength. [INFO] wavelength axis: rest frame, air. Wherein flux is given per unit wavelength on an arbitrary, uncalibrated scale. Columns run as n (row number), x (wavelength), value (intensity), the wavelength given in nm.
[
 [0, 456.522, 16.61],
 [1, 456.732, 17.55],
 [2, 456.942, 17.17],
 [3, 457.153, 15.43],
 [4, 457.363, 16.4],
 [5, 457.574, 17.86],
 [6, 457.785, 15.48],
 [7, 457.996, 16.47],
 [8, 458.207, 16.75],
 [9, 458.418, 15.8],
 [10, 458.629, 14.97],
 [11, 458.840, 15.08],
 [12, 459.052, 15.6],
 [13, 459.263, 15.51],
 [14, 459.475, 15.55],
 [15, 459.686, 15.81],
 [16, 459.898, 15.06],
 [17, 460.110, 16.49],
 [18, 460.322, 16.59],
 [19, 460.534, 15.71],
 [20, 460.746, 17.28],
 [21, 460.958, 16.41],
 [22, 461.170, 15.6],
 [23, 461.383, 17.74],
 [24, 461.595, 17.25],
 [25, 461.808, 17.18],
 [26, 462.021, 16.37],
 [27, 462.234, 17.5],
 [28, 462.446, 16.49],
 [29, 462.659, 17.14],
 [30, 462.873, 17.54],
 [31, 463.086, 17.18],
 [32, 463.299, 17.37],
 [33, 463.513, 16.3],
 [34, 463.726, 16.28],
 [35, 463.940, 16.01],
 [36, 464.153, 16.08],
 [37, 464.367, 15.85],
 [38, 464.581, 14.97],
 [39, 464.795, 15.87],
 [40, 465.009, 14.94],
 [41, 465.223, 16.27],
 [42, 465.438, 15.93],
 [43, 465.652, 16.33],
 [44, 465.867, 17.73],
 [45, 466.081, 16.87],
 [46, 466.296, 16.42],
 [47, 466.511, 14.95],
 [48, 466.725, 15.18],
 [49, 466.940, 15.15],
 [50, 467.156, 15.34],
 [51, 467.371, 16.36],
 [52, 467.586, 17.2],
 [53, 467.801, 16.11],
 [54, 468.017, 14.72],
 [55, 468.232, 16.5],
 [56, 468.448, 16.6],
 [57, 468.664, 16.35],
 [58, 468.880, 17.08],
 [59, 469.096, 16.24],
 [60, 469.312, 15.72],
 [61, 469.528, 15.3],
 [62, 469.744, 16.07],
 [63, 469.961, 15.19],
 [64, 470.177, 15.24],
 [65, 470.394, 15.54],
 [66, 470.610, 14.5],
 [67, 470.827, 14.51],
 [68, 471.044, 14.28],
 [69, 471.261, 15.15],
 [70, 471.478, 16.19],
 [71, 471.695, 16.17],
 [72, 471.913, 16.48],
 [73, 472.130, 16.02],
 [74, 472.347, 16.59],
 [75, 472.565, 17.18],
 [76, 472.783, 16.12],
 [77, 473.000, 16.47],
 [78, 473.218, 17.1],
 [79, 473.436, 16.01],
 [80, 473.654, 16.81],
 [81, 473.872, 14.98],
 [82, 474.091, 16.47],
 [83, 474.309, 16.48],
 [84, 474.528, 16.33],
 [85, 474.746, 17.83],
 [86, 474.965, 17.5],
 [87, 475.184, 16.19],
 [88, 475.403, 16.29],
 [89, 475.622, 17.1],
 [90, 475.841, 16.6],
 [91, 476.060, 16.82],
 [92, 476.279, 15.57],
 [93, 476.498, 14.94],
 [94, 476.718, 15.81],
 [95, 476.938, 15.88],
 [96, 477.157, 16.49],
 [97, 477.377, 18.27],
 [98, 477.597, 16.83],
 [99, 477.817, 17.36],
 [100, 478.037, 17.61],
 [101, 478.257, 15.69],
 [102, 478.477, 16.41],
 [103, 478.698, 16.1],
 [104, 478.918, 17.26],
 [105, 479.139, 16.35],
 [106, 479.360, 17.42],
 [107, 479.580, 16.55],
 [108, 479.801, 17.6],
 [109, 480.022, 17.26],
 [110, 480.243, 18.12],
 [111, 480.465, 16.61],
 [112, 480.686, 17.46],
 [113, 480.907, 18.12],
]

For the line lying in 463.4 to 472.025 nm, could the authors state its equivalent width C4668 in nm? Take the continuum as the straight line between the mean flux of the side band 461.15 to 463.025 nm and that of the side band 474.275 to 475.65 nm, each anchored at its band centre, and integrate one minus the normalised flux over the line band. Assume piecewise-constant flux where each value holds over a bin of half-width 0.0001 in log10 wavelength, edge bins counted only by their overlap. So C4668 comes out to 0.56 nm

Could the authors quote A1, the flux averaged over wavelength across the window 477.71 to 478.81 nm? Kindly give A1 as 16.6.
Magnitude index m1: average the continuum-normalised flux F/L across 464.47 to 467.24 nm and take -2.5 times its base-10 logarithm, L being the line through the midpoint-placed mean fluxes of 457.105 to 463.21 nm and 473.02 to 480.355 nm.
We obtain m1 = 0.04 mag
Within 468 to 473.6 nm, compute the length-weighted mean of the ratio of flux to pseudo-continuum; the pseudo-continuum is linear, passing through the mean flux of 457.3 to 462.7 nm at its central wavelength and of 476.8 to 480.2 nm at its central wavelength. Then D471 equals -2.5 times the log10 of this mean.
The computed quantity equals 0.05 mag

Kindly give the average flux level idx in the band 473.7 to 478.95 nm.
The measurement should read 16.5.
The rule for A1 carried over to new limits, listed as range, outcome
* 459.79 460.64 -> 16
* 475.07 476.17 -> 16.6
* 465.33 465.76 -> 16.1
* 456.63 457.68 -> 16.9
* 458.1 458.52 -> 16.3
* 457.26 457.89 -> 16.6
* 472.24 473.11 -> 16.6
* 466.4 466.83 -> 15.1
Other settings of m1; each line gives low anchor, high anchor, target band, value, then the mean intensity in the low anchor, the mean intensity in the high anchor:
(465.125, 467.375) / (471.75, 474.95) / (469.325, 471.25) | 0.08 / 16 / 16.5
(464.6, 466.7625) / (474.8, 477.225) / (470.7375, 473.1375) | 0.02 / 16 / 16.3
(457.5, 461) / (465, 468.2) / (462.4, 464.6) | -0.03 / 16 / 16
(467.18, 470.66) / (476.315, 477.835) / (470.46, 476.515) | 0.00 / 15.9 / 16.4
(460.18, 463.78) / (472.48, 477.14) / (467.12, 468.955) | 0.02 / 16.8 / 16.4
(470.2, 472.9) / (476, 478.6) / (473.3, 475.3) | -0.03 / 15.7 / 16.5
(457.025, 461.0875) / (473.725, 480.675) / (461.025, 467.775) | -0.01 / 16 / 16.7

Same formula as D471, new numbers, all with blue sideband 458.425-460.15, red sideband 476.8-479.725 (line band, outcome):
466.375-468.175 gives 0.03 mag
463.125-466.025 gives -0.02 mag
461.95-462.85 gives -0.08 mag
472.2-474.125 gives 0.00 mag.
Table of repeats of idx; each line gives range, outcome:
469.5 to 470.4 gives 15.5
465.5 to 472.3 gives 15.9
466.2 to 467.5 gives 15.6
